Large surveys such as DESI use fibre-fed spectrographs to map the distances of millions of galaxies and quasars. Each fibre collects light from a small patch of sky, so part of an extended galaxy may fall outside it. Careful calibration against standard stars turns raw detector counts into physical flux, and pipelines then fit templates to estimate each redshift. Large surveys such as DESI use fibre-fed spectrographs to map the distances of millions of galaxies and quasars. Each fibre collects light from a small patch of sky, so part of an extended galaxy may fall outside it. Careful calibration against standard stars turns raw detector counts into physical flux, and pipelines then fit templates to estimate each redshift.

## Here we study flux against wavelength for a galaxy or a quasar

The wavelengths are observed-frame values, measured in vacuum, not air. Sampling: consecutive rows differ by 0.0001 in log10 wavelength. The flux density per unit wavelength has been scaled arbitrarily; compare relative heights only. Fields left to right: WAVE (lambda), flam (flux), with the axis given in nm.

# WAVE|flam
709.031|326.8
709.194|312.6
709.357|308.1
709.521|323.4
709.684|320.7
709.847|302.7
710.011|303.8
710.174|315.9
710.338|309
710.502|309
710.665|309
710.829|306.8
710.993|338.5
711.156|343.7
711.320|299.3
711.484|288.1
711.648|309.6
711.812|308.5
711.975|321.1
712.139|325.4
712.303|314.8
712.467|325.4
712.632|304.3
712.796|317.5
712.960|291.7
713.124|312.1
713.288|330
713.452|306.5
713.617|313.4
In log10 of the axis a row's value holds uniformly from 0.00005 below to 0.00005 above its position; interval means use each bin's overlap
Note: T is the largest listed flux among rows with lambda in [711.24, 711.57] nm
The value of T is 299.3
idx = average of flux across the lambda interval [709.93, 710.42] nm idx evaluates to 309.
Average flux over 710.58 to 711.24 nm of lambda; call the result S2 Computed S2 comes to 325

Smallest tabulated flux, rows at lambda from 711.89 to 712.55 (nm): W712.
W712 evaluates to 314.8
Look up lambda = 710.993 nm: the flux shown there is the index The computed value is 338.5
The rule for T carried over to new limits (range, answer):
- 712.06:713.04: 325.4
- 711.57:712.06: 321.1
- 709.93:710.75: 315.9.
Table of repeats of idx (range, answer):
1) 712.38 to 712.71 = 314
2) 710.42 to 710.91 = 308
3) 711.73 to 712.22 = 319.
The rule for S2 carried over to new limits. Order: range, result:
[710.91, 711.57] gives 317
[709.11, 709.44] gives 310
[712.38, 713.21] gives 310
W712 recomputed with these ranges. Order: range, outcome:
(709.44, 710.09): 302.7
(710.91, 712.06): 288.1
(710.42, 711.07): 306.8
